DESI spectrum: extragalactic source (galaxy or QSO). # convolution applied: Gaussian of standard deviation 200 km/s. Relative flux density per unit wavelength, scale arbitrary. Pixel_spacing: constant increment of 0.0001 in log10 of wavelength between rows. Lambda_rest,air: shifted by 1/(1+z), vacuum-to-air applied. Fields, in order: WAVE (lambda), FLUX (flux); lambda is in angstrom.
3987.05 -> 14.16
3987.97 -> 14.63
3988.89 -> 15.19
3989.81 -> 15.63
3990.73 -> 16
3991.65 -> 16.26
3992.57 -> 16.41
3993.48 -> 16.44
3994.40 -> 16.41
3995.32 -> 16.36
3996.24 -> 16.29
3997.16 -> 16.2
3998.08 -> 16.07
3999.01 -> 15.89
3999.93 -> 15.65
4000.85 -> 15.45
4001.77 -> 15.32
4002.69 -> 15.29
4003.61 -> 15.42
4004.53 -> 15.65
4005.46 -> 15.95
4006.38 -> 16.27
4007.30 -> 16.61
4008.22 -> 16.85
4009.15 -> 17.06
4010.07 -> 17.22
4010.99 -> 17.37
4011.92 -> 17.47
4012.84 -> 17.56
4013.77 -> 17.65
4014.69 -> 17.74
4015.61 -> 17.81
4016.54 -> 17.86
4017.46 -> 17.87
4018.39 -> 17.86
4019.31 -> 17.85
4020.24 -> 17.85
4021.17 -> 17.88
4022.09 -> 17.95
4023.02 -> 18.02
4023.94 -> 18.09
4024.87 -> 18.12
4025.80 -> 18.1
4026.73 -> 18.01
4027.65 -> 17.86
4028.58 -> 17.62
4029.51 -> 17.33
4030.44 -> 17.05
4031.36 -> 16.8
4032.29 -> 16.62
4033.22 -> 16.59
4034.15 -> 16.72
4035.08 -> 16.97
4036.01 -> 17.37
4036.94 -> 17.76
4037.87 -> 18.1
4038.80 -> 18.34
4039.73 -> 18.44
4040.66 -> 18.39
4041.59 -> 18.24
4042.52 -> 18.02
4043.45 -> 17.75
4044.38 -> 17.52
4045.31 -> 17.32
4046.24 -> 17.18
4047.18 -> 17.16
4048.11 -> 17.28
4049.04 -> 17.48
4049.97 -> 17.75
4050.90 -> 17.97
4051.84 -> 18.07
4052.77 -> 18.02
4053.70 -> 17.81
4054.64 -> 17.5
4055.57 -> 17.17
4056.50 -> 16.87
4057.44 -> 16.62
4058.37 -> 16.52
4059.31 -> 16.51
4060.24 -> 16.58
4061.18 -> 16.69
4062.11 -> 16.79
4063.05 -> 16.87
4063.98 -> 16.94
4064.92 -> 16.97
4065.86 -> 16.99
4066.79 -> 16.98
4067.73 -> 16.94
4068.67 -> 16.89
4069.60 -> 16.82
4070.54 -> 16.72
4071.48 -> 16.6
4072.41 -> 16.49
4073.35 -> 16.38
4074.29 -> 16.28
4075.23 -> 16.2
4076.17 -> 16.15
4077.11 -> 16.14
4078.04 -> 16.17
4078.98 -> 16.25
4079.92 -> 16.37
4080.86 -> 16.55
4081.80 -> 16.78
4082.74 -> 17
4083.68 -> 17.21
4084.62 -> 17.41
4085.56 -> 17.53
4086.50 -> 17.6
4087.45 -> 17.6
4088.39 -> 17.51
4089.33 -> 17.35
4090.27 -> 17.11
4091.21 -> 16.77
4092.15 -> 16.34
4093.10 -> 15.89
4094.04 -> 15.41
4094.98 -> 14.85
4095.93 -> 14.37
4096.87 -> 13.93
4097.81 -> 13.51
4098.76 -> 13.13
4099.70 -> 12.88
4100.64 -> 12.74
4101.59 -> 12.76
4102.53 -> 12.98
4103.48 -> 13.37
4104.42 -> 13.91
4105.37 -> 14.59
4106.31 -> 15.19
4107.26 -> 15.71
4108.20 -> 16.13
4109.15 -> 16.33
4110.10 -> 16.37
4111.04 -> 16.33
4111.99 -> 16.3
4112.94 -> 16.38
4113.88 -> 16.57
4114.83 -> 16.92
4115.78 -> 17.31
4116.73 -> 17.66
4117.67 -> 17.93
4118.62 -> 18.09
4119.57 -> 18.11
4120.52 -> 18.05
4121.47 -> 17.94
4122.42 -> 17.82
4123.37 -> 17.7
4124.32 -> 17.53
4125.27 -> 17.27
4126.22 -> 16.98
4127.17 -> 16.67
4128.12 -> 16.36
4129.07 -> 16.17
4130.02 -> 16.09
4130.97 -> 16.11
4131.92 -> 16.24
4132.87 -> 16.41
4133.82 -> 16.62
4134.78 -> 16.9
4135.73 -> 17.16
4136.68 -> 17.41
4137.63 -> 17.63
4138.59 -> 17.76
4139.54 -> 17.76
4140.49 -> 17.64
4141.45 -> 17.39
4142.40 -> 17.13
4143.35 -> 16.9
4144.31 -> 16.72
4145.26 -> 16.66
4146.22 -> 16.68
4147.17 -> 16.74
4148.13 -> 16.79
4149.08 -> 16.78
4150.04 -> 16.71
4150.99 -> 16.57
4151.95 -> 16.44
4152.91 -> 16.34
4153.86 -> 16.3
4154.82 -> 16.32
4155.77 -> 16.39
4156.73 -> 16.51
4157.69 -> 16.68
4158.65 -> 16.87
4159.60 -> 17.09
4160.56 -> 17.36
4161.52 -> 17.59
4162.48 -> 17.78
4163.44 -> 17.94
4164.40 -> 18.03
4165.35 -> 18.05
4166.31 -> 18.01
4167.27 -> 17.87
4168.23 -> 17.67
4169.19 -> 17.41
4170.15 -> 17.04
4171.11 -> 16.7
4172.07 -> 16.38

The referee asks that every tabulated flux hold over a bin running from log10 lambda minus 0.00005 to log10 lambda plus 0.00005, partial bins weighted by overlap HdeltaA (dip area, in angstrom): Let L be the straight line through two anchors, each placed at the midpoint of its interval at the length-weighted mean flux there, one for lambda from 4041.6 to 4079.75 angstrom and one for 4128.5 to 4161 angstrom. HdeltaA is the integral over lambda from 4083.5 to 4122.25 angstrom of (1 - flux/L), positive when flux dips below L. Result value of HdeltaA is 2.2 angstrom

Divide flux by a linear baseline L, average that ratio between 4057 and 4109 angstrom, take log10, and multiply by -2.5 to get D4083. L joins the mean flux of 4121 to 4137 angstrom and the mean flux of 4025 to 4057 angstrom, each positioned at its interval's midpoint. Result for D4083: 0.08 mag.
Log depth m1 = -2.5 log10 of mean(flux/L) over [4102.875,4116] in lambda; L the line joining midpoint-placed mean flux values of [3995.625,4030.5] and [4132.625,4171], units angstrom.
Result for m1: 0.09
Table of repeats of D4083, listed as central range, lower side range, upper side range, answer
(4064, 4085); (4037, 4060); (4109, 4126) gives 0.052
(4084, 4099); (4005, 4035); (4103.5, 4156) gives 0.061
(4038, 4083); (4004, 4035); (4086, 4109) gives -0.060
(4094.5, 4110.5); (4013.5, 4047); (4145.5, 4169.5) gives 0.211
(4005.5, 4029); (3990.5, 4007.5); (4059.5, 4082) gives -0.093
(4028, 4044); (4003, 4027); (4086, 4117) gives -0.040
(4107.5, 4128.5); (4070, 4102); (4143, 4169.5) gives -0.043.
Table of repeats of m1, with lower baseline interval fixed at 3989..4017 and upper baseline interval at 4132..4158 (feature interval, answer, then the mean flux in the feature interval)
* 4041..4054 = -0.071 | 17.7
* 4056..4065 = -0.007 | 16.7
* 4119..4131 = -0.024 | 17.2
